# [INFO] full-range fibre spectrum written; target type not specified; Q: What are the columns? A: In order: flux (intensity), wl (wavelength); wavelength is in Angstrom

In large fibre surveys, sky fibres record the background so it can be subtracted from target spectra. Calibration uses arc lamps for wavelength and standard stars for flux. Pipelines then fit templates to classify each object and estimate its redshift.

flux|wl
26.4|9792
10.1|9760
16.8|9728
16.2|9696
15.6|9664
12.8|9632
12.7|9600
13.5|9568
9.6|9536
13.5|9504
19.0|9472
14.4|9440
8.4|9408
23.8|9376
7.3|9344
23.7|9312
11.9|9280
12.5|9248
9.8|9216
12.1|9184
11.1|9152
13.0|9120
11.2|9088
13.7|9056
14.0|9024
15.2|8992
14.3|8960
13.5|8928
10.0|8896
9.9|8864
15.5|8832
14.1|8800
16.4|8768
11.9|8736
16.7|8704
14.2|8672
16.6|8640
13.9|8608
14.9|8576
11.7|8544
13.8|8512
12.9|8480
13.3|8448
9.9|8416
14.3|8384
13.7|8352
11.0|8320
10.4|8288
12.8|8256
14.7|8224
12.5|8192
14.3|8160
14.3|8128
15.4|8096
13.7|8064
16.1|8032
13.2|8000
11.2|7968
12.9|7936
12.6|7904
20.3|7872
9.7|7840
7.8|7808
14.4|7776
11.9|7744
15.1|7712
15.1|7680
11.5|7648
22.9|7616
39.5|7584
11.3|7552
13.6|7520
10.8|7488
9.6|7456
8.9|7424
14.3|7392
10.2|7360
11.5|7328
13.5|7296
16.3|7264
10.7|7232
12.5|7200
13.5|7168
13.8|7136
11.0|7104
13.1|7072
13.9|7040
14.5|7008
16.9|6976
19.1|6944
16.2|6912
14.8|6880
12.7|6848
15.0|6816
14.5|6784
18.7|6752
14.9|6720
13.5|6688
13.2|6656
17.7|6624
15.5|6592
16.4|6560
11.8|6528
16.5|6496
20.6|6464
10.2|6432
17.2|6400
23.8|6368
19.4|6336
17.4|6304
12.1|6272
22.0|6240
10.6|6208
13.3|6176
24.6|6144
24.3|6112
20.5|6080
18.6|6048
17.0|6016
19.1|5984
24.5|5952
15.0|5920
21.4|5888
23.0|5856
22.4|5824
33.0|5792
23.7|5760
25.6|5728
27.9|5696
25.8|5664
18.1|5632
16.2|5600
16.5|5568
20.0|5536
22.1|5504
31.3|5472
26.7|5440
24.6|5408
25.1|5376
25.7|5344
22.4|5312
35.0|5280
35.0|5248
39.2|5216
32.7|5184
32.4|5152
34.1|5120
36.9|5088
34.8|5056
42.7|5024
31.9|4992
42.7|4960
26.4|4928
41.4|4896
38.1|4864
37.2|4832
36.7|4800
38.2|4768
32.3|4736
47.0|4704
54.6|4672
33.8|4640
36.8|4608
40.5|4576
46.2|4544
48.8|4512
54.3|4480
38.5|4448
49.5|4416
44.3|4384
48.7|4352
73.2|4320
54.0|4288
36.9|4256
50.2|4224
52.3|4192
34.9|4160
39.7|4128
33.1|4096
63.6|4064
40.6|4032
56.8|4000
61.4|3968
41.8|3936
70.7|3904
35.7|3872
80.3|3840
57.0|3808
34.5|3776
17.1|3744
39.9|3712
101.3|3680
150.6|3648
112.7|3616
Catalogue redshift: 1.037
